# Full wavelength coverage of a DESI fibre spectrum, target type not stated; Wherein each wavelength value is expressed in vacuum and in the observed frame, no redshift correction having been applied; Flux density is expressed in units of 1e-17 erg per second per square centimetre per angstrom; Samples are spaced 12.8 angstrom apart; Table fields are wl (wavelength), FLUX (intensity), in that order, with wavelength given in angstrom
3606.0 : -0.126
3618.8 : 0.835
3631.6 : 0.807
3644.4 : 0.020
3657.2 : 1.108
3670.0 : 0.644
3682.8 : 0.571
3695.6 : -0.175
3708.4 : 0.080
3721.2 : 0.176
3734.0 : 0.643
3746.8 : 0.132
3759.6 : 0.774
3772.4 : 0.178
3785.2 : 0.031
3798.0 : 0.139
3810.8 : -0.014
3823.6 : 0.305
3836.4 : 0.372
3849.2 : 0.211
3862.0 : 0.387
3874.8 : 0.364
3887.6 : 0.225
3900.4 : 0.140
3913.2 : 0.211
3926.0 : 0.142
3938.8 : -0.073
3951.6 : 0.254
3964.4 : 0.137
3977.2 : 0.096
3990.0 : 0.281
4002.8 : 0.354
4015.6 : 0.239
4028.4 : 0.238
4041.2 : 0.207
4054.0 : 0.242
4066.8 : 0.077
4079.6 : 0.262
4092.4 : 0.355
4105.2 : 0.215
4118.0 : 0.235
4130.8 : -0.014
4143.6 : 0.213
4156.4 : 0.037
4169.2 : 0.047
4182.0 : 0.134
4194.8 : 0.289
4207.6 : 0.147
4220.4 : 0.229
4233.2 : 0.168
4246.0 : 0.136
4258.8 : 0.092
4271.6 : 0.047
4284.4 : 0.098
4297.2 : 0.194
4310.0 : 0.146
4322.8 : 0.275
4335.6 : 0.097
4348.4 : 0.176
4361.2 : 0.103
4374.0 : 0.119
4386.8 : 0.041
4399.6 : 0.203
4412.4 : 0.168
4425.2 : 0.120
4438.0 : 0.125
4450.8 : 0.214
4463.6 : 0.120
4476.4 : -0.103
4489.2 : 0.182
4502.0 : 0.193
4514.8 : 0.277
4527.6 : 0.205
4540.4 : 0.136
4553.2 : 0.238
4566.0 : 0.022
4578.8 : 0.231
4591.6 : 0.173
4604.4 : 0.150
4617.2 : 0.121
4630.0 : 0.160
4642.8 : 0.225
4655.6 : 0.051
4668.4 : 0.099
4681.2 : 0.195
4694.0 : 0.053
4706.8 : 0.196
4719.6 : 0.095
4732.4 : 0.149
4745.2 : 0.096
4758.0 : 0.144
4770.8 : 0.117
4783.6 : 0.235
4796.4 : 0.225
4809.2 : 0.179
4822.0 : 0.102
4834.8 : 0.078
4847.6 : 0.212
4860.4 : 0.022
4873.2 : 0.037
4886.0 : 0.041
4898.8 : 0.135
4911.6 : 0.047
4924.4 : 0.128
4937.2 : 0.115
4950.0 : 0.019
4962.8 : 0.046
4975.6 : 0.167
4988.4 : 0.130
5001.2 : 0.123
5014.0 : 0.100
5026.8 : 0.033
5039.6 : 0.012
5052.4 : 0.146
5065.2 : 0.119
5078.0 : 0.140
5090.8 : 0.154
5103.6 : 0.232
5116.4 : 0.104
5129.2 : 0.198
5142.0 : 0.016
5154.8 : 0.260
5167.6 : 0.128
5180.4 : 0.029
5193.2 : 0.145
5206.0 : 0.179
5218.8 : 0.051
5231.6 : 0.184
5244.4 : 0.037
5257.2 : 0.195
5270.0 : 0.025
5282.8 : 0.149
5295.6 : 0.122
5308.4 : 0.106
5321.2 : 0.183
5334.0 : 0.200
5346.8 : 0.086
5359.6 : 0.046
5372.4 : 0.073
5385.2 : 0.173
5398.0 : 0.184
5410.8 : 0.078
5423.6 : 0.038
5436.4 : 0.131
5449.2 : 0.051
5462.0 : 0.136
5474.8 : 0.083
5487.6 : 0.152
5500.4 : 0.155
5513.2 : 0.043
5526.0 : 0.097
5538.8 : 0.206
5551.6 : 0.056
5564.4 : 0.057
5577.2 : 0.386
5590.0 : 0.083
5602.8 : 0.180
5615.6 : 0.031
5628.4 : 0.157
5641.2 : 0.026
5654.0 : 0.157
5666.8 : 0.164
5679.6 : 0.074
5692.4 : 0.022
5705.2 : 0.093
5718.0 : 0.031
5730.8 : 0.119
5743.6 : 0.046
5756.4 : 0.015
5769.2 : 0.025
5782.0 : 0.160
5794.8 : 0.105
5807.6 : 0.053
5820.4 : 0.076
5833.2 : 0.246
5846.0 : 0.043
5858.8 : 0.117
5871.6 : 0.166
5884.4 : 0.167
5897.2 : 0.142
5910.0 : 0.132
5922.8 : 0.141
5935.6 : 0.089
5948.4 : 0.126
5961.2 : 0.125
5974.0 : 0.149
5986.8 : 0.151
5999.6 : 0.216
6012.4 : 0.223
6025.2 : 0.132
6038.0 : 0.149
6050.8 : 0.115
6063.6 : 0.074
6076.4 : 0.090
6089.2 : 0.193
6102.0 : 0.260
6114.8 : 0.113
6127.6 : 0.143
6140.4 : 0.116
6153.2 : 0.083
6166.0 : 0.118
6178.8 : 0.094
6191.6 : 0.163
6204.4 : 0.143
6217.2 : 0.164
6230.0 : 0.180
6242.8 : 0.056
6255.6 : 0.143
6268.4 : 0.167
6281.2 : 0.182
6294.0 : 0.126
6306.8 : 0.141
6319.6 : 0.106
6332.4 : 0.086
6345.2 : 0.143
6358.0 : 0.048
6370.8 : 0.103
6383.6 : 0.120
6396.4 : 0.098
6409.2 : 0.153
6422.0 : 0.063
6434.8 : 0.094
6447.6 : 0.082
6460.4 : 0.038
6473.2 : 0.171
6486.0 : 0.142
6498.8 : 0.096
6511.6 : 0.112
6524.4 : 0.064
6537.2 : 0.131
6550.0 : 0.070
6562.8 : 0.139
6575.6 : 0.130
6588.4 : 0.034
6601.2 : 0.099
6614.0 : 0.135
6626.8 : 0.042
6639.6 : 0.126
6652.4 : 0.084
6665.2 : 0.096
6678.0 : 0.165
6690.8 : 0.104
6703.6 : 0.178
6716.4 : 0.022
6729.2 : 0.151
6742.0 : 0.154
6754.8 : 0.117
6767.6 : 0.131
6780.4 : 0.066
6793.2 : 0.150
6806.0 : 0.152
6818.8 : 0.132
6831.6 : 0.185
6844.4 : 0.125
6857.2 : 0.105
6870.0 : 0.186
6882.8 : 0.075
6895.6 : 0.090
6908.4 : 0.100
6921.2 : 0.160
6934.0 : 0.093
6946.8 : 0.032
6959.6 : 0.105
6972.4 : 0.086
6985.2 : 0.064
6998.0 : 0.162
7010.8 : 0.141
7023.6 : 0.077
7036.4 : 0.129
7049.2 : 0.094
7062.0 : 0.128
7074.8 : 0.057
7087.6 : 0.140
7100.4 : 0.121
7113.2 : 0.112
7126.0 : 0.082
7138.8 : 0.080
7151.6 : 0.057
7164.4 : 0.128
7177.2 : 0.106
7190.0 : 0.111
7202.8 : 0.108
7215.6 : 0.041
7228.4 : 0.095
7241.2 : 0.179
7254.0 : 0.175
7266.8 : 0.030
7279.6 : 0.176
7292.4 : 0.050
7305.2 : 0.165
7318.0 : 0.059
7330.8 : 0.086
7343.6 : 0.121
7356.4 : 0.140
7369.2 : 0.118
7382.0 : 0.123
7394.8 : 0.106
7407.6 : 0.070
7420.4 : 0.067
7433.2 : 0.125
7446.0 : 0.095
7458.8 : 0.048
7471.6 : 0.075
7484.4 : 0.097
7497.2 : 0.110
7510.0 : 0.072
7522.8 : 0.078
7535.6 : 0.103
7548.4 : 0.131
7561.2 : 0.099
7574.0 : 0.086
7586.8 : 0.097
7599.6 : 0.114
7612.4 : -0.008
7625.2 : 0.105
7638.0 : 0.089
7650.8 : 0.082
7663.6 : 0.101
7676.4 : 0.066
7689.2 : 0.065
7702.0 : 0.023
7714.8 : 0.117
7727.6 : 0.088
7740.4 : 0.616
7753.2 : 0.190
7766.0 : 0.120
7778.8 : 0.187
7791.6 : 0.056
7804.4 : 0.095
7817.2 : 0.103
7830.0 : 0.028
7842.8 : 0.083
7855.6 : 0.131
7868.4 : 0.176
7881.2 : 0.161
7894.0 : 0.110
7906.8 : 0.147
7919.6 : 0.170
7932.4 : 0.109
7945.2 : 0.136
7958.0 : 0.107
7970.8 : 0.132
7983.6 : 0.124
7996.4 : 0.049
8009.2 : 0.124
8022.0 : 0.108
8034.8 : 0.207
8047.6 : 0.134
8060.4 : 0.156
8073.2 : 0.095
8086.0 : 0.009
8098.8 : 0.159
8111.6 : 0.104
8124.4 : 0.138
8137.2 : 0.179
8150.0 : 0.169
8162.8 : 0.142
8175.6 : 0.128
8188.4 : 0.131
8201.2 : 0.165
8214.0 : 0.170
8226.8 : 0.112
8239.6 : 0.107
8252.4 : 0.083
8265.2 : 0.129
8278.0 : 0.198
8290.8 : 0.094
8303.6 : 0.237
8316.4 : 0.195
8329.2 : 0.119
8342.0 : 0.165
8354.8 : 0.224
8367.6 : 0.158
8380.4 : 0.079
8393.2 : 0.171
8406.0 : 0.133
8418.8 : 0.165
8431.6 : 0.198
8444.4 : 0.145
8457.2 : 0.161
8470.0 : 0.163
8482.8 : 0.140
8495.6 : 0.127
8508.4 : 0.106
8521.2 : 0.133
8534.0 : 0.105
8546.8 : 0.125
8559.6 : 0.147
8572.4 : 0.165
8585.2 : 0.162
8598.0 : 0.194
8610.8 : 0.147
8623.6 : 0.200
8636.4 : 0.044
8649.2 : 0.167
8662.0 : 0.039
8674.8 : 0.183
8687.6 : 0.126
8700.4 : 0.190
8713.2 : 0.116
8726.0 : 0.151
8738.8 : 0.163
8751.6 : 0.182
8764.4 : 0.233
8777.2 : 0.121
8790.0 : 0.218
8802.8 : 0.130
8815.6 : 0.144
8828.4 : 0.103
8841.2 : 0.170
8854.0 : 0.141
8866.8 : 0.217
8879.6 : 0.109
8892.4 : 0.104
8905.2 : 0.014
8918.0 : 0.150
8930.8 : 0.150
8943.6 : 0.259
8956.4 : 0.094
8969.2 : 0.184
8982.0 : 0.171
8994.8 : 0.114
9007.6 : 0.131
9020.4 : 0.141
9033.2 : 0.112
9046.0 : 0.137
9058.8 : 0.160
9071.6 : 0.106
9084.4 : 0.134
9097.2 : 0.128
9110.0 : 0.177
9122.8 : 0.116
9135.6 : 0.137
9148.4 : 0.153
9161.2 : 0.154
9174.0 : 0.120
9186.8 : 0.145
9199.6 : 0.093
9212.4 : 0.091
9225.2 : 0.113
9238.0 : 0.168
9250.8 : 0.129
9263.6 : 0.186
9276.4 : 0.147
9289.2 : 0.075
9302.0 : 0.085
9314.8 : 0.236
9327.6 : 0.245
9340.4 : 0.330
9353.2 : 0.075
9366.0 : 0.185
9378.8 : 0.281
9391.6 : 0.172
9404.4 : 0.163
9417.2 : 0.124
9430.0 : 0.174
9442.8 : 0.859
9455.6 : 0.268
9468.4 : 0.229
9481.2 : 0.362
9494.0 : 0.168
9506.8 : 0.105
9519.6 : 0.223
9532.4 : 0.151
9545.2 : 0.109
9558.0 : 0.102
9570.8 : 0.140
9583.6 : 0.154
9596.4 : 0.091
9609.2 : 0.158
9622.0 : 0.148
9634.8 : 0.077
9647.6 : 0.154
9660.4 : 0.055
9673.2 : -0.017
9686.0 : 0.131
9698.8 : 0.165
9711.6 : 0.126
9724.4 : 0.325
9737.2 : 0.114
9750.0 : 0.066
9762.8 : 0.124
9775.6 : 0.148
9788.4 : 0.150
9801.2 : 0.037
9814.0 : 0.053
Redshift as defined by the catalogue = 1.08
